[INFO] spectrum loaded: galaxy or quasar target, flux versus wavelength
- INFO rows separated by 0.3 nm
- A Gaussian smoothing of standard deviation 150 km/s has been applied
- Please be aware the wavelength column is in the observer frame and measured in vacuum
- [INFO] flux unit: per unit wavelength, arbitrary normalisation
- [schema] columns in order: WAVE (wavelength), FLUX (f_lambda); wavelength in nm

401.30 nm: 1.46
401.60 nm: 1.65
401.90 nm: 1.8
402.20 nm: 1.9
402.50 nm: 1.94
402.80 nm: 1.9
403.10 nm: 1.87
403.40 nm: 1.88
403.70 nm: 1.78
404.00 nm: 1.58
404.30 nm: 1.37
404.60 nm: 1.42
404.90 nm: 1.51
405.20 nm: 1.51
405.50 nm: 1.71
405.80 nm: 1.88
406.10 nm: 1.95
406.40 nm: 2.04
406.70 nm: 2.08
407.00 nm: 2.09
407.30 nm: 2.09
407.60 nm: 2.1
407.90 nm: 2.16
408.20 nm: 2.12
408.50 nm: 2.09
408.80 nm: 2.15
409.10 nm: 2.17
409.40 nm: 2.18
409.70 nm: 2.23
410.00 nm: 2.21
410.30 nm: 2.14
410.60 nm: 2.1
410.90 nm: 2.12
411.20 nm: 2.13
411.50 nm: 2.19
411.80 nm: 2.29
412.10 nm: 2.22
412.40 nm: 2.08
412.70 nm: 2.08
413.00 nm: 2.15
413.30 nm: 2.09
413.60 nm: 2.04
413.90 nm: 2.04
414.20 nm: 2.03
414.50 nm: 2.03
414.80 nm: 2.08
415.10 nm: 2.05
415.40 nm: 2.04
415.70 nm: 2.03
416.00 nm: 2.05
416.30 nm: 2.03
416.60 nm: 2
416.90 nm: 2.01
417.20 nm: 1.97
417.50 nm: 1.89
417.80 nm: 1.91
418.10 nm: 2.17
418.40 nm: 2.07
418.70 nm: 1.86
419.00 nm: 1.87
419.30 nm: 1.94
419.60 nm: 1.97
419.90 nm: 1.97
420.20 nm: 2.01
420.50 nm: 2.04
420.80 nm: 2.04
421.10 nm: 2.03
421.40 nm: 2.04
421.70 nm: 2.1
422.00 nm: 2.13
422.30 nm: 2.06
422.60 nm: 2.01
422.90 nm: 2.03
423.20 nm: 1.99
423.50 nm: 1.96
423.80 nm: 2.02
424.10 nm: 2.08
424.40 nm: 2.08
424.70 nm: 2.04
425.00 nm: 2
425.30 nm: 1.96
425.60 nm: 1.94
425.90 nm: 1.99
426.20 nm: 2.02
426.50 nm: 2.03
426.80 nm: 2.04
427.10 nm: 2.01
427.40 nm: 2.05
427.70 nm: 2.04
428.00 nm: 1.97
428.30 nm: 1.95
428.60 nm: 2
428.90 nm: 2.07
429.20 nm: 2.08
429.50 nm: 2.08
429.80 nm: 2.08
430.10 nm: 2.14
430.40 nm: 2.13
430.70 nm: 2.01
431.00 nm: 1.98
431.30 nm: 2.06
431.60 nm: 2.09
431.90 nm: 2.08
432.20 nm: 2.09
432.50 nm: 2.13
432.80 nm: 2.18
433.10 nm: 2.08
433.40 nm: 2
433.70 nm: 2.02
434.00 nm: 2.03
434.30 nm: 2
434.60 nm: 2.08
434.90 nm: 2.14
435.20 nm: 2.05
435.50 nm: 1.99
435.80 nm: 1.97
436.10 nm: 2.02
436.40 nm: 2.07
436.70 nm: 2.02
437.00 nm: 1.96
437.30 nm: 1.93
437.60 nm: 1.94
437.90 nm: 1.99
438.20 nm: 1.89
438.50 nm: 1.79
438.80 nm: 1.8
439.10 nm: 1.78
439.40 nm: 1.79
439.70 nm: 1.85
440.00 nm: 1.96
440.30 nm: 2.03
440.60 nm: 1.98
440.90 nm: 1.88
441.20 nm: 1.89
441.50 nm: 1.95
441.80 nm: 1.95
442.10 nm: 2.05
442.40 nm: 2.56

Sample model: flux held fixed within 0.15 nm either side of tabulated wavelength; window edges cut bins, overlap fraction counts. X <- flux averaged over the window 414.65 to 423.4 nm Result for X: 2.01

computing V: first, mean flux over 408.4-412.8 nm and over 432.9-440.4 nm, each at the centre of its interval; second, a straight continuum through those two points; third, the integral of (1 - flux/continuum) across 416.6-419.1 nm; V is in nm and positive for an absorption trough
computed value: 0.16 nm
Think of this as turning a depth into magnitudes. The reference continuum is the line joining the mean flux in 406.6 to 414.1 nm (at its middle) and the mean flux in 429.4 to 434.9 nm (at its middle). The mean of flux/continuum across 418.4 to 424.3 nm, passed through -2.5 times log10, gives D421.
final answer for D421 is 0.05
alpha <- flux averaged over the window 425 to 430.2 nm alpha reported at 2.02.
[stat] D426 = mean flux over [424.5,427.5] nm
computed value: 2.01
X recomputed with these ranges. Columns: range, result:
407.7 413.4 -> 2.15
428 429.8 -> 2.03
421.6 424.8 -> 2.04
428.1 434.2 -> 2.06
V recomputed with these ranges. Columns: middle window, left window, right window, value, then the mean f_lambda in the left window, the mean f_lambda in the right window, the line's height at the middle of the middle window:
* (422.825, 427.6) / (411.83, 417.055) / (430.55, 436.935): 0.10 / 2.07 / 2.05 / 2.06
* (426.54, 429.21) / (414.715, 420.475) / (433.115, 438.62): -0.03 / 2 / 2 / 2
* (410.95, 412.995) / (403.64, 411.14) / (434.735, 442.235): -0.22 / 1.96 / 1.95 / 1.95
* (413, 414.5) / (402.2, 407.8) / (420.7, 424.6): -0.10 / 1.82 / 2.04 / 1.93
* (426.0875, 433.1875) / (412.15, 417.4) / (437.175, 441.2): -0.38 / 2.05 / 1.89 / 1.95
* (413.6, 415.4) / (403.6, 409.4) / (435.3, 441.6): -0.14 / 1.89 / 1.93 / 1.9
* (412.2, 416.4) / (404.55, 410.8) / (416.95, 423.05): -0.11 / 2.01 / 2.01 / 2.01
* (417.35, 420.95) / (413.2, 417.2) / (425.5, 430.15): 0.10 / 2.04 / 2.03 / 2.03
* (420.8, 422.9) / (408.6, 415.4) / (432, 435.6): 0.04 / 2.13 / 2.07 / 2.1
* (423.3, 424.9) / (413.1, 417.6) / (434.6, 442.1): -0.03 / 2.03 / 1.95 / 2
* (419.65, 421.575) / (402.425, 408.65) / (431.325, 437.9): -0.07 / 1.86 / 2.04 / 1.95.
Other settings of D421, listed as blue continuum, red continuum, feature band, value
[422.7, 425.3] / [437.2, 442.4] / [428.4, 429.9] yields -0.036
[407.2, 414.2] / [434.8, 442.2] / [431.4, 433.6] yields -0.056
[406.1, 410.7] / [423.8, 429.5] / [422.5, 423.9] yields 0.021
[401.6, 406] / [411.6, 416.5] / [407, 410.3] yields -0.138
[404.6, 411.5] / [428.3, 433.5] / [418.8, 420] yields 0.063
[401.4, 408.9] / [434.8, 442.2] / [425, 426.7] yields -0.044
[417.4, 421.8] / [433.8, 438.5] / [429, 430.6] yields -0.054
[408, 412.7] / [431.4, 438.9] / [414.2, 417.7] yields 0.058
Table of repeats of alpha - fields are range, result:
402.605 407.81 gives 1.81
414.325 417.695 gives 2.02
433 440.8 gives 1.97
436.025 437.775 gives 1.99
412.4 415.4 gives 2.06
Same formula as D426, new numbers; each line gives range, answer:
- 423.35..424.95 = 2.03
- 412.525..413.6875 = 2.09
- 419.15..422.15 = 2.03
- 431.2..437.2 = 2.05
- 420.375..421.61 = 2.04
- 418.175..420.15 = 1.96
